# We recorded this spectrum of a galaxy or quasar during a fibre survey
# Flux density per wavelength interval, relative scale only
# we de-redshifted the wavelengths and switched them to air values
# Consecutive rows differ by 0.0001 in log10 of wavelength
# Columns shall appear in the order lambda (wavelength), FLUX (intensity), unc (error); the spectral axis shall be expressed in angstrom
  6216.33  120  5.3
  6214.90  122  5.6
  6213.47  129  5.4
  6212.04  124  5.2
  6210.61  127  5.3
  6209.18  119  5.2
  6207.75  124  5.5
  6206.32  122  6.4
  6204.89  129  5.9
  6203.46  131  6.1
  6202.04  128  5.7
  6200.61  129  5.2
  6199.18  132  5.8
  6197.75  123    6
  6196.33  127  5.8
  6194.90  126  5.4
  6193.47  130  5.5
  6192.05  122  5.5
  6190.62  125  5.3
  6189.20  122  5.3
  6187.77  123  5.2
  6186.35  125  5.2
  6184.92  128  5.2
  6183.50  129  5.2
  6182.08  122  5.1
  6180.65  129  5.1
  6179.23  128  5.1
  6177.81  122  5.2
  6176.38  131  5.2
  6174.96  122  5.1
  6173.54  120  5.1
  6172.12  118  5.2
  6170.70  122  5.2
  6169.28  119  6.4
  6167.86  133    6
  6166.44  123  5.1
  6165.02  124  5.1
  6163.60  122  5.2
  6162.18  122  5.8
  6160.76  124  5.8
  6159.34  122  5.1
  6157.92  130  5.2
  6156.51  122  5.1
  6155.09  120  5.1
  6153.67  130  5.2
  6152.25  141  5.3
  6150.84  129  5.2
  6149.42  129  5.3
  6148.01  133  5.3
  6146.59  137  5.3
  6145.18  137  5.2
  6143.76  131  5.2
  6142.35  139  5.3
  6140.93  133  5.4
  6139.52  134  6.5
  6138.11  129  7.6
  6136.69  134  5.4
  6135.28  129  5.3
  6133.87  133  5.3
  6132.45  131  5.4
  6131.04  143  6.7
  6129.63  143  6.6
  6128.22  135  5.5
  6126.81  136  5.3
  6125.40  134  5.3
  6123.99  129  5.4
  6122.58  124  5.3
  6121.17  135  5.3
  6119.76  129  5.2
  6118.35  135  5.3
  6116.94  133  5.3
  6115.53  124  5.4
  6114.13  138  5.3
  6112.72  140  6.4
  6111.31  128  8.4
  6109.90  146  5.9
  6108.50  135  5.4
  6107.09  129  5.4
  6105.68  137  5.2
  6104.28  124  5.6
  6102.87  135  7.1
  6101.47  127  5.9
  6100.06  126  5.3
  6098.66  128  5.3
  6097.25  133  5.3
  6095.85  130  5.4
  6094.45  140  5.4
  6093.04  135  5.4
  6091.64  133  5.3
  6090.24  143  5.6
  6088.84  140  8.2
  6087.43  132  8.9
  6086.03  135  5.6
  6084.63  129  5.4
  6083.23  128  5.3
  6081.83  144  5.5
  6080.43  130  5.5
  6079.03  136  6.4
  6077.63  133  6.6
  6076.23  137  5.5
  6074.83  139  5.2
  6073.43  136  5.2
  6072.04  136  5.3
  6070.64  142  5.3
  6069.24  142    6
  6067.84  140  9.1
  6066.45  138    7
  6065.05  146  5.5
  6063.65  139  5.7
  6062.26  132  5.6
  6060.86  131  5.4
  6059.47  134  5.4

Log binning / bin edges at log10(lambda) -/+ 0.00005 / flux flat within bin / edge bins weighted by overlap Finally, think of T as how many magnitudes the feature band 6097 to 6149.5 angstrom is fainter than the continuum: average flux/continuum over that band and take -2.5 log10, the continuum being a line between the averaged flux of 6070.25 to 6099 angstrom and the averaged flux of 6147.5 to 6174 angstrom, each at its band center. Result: -0.024 mag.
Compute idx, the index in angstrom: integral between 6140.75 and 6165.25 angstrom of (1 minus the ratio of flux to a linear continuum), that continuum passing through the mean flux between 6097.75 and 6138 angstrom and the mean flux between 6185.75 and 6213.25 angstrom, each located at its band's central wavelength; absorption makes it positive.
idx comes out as 0.1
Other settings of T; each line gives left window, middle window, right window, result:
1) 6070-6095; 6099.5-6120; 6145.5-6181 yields 0.00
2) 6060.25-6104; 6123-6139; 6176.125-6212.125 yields -0.02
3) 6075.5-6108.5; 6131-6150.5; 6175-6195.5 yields -0.03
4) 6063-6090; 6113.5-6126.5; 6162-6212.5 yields 0.01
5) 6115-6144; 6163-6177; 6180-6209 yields 0.05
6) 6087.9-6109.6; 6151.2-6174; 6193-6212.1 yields 0.04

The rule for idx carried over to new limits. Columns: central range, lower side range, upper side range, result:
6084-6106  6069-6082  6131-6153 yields 0.51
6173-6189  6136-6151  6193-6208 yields 0.51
